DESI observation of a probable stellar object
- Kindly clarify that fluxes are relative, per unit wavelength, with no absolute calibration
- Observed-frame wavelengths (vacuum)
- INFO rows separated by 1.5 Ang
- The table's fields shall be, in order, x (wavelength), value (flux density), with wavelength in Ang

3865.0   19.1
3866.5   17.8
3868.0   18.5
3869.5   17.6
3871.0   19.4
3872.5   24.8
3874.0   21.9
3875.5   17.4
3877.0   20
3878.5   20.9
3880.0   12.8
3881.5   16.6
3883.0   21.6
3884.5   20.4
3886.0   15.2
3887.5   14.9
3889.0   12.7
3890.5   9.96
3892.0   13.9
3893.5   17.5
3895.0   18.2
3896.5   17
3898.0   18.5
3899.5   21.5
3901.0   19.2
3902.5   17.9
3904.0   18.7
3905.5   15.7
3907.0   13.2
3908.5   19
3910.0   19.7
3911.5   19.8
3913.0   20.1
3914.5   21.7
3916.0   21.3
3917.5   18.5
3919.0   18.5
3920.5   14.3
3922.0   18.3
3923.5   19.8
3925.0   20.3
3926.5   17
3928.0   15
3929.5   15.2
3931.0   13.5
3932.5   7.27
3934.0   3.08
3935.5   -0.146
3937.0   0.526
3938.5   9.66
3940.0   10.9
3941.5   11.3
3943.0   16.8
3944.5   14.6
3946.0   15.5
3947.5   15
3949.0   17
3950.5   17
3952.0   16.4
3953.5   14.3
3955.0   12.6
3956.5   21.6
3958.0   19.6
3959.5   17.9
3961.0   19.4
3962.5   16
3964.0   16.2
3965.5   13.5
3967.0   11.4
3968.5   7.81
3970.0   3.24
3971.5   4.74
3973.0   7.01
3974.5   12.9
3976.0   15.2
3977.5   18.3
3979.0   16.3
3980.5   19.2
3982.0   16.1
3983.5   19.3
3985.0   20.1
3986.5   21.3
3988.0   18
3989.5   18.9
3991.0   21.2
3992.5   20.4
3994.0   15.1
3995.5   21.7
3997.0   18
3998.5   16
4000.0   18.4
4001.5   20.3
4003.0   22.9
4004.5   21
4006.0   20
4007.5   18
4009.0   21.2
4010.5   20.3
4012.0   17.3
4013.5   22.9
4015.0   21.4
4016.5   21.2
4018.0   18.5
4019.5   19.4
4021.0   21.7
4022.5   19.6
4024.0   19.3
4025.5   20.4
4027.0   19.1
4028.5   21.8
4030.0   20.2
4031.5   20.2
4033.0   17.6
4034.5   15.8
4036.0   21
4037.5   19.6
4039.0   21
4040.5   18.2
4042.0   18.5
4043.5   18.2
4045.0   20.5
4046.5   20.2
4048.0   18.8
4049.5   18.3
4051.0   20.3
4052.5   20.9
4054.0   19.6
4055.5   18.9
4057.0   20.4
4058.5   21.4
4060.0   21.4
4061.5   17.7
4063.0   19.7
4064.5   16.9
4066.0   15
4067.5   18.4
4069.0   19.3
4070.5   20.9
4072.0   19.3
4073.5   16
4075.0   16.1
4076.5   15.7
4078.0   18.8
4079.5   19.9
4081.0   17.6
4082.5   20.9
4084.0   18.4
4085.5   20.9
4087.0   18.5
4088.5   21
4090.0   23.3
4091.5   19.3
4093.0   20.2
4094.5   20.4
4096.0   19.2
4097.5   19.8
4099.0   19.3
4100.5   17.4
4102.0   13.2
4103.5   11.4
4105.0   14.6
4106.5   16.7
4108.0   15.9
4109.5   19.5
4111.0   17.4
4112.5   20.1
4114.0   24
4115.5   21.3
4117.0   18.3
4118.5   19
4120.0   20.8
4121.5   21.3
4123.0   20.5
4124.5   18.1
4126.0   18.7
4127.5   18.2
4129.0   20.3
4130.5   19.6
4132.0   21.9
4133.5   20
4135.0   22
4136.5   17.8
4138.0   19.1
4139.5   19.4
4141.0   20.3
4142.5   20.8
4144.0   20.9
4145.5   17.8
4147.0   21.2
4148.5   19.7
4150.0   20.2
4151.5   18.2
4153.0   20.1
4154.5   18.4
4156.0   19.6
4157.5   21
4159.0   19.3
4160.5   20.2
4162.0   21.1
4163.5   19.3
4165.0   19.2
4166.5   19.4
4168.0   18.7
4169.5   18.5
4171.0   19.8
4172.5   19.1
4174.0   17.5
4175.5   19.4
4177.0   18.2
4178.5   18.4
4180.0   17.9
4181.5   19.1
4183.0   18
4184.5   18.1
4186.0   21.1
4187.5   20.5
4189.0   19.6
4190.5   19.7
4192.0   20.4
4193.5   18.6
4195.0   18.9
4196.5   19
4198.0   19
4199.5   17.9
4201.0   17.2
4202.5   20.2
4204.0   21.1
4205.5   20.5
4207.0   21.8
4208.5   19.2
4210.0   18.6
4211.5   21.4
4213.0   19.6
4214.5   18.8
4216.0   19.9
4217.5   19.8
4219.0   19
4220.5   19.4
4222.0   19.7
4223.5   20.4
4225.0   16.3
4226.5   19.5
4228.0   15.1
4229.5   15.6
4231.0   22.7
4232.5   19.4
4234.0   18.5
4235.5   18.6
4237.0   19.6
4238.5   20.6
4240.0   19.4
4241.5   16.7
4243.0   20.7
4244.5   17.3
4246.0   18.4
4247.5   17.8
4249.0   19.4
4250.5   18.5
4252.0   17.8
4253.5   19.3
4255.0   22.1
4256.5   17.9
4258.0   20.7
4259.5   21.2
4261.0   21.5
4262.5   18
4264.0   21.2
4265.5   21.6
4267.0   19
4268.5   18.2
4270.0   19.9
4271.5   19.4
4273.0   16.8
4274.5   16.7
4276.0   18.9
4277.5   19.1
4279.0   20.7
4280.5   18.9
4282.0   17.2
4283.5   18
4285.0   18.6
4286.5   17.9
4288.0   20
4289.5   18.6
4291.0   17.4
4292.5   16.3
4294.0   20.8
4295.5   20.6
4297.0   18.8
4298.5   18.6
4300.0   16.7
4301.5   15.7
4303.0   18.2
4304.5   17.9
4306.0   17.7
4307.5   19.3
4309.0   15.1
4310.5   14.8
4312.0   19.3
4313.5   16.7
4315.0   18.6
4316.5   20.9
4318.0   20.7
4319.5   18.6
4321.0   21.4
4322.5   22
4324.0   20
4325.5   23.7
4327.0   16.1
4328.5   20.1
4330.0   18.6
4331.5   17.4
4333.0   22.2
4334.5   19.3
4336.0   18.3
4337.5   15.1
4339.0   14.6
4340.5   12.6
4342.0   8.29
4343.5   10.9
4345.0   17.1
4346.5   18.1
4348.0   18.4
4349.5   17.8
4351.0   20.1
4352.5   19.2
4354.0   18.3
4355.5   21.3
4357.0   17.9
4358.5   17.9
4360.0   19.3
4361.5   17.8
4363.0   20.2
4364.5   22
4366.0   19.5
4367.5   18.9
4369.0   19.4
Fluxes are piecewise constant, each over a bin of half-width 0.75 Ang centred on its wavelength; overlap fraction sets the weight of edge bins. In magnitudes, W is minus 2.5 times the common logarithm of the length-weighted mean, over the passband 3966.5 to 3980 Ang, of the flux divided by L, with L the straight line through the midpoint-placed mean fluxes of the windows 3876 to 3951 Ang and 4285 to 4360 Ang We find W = 0.422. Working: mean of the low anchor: 15.7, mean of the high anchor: 18.1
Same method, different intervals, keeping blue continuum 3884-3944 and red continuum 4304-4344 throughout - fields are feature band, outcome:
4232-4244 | -0.109 mag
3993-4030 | -0.236 mag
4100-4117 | -0.058 mag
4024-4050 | -0.201 mag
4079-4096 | -0.215 mag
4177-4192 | -0.131 mag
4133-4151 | -0.188 mag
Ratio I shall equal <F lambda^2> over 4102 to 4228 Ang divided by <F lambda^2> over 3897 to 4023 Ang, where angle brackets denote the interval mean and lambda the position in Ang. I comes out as 1.29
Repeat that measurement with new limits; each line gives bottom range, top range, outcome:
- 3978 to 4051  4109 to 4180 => 1.07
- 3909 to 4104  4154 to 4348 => 1.21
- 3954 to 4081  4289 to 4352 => 1.14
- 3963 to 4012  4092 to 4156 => 1.22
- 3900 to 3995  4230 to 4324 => 1.44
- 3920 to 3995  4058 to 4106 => 1.35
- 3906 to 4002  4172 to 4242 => 1.40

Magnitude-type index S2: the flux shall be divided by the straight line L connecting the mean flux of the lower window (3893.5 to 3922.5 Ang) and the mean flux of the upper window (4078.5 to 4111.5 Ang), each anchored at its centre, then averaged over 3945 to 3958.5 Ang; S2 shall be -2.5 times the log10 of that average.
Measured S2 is 0.12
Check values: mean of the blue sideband 18.5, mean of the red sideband 18.4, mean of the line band 16.5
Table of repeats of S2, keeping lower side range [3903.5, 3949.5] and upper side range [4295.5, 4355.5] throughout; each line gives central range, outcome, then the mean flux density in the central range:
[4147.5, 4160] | -0.18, 19.6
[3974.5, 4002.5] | -0.20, 18.4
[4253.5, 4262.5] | -0.17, 20.3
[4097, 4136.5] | -0.15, 18.8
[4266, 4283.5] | -0.06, 18.6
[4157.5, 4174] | -0.16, 19.4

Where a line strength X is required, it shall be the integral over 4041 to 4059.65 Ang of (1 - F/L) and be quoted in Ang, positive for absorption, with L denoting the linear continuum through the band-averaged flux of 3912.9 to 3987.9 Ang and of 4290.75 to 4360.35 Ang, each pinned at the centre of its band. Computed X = -4.97 Ang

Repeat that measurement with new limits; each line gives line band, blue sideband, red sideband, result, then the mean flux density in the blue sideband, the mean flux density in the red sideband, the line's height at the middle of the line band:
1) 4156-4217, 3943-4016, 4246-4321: -4.07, 16.9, 18.8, 18.2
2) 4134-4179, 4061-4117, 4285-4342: -2.63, 18.5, 18.3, 18.4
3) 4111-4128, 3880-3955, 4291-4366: -3.13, 15.5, 18.2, 16.8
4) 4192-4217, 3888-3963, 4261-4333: -2.07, 15.6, 18.8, 18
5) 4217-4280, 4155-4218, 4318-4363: -0.79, 19.4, 18.1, 18.9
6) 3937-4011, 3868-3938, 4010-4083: 7.44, 16.5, 19.3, 17.9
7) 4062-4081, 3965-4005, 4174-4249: -0.72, 16.2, 19.1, 17.3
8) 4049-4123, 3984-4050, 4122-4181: 2.53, 19.6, 19.5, 19.6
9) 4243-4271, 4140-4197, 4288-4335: -0.65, 19.4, 18.8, 19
